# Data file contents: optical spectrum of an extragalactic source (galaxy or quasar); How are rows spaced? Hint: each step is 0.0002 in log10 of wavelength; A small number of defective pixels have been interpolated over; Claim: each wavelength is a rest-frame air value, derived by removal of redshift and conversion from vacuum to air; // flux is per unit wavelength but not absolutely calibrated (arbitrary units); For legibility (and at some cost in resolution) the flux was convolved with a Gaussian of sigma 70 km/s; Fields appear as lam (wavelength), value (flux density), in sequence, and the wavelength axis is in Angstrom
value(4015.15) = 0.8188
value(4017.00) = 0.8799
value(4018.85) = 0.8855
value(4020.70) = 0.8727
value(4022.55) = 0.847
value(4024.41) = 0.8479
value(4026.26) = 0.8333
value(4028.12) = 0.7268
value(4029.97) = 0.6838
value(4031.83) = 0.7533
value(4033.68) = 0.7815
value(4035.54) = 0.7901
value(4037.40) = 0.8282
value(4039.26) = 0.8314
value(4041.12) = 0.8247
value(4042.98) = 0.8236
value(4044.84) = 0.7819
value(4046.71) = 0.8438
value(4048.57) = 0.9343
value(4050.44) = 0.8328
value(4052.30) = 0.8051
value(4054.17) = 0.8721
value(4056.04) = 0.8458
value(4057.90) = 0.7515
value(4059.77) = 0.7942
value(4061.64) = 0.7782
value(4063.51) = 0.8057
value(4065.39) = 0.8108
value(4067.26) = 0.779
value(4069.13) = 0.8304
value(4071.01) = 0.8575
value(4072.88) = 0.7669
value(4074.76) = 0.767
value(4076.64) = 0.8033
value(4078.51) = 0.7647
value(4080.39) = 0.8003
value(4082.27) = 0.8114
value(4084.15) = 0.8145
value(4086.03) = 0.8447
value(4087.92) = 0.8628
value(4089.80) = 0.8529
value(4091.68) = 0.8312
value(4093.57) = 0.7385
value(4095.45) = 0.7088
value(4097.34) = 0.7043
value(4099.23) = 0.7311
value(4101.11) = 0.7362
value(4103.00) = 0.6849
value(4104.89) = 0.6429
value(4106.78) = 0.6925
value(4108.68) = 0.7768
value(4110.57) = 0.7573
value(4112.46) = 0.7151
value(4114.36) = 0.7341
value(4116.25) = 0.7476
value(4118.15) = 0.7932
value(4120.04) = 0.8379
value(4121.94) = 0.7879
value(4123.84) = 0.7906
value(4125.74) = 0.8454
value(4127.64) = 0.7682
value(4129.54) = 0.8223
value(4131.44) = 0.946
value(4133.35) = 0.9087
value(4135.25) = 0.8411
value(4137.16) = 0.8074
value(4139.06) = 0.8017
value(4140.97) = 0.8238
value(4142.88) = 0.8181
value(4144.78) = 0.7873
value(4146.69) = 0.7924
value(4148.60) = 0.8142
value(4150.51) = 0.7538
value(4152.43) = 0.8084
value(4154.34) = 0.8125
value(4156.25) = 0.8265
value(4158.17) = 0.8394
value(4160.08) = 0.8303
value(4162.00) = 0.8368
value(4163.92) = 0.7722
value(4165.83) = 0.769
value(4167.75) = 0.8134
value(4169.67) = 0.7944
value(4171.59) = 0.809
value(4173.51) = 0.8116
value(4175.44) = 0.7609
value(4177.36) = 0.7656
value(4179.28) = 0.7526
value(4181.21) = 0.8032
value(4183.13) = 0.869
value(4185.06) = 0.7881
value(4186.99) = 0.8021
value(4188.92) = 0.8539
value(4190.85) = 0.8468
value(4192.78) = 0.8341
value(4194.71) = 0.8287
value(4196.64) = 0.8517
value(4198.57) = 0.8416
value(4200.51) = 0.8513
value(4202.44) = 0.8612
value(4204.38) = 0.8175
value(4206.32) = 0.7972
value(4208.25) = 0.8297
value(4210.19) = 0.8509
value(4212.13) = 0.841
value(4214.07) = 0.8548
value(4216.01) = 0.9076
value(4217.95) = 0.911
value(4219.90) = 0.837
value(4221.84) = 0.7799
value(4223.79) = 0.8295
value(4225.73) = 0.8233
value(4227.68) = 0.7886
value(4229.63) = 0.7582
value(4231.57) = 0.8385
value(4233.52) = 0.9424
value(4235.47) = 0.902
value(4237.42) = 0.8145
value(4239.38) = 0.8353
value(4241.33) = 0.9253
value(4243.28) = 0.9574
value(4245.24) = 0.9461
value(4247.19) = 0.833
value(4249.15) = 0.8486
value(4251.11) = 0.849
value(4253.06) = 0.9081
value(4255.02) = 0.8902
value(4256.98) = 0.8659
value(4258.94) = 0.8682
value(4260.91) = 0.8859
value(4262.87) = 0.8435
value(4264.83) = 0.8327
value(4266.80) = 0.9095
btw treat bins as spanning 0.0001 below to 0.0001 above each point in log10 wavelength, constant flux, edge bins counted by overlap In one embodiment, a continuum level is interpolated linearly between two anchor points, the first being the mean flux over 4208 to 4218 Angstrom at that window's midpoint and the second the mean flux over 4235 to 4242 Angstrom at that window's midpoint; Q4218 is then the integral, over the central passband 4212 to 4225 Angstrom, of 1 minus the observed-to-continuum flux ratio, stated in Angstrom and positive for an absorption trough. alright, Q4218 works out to 0.2 Angstrom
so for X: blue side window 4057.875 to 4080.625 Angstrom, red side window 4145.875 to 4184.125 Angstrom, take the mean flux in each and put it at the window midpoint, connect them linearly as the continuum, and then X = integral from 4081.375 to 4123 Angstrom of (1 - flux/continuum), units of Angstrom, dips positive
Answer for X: 1.7 Angstrom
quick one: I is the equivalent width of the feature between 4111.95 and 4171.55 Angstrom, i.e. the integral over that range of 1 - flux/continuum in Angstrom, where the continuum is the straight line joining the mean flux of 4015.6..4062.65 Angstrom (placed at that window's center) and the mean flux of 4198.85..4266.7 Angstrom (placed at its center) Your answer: 2.15 Angstrom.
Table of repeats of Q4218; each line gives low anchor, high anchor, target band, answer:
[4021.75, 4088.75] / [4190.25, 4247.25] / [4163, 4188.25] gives 1.4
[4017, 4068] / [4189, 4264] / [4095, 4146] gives 3.2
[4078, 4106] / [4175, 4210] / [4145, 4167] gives -0.1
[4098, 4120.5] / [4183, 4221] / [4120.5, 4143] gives -2.1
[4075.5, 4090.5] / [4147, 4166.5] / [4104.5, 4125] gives 1.4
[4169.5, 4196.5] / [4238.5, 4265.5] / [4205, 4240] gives 0.3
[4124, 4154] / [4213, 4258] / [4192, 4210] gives 0.3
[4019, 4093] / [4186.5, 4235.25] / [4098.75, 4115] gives 2.0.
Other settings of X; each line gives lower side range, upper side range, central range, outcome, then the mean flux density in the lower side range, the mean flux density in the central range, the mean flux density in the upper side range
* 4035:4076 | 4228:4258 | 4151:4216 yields 2.65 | 0.816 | 0.82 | 0.873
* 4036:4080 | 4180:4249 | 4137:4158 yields 0.69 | 0.814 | 0.805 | 0.847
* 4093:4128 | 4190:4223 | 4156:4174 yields -0.18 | 0.747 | 0.81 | 0.844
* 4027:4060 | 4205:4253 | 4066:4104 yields 1.52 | 0.806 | 0.785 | 0.855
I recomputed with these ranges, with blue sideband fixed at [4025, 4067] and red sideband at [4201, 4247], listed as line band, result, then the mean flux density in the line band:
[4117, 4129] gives 0.3 Angstrom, 0.804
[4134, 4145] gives 0.2 Angstrom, 0.818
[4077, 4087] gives 0.1 Angstrom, 0.807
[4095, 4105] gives 1.4 Angstrom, 0.706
